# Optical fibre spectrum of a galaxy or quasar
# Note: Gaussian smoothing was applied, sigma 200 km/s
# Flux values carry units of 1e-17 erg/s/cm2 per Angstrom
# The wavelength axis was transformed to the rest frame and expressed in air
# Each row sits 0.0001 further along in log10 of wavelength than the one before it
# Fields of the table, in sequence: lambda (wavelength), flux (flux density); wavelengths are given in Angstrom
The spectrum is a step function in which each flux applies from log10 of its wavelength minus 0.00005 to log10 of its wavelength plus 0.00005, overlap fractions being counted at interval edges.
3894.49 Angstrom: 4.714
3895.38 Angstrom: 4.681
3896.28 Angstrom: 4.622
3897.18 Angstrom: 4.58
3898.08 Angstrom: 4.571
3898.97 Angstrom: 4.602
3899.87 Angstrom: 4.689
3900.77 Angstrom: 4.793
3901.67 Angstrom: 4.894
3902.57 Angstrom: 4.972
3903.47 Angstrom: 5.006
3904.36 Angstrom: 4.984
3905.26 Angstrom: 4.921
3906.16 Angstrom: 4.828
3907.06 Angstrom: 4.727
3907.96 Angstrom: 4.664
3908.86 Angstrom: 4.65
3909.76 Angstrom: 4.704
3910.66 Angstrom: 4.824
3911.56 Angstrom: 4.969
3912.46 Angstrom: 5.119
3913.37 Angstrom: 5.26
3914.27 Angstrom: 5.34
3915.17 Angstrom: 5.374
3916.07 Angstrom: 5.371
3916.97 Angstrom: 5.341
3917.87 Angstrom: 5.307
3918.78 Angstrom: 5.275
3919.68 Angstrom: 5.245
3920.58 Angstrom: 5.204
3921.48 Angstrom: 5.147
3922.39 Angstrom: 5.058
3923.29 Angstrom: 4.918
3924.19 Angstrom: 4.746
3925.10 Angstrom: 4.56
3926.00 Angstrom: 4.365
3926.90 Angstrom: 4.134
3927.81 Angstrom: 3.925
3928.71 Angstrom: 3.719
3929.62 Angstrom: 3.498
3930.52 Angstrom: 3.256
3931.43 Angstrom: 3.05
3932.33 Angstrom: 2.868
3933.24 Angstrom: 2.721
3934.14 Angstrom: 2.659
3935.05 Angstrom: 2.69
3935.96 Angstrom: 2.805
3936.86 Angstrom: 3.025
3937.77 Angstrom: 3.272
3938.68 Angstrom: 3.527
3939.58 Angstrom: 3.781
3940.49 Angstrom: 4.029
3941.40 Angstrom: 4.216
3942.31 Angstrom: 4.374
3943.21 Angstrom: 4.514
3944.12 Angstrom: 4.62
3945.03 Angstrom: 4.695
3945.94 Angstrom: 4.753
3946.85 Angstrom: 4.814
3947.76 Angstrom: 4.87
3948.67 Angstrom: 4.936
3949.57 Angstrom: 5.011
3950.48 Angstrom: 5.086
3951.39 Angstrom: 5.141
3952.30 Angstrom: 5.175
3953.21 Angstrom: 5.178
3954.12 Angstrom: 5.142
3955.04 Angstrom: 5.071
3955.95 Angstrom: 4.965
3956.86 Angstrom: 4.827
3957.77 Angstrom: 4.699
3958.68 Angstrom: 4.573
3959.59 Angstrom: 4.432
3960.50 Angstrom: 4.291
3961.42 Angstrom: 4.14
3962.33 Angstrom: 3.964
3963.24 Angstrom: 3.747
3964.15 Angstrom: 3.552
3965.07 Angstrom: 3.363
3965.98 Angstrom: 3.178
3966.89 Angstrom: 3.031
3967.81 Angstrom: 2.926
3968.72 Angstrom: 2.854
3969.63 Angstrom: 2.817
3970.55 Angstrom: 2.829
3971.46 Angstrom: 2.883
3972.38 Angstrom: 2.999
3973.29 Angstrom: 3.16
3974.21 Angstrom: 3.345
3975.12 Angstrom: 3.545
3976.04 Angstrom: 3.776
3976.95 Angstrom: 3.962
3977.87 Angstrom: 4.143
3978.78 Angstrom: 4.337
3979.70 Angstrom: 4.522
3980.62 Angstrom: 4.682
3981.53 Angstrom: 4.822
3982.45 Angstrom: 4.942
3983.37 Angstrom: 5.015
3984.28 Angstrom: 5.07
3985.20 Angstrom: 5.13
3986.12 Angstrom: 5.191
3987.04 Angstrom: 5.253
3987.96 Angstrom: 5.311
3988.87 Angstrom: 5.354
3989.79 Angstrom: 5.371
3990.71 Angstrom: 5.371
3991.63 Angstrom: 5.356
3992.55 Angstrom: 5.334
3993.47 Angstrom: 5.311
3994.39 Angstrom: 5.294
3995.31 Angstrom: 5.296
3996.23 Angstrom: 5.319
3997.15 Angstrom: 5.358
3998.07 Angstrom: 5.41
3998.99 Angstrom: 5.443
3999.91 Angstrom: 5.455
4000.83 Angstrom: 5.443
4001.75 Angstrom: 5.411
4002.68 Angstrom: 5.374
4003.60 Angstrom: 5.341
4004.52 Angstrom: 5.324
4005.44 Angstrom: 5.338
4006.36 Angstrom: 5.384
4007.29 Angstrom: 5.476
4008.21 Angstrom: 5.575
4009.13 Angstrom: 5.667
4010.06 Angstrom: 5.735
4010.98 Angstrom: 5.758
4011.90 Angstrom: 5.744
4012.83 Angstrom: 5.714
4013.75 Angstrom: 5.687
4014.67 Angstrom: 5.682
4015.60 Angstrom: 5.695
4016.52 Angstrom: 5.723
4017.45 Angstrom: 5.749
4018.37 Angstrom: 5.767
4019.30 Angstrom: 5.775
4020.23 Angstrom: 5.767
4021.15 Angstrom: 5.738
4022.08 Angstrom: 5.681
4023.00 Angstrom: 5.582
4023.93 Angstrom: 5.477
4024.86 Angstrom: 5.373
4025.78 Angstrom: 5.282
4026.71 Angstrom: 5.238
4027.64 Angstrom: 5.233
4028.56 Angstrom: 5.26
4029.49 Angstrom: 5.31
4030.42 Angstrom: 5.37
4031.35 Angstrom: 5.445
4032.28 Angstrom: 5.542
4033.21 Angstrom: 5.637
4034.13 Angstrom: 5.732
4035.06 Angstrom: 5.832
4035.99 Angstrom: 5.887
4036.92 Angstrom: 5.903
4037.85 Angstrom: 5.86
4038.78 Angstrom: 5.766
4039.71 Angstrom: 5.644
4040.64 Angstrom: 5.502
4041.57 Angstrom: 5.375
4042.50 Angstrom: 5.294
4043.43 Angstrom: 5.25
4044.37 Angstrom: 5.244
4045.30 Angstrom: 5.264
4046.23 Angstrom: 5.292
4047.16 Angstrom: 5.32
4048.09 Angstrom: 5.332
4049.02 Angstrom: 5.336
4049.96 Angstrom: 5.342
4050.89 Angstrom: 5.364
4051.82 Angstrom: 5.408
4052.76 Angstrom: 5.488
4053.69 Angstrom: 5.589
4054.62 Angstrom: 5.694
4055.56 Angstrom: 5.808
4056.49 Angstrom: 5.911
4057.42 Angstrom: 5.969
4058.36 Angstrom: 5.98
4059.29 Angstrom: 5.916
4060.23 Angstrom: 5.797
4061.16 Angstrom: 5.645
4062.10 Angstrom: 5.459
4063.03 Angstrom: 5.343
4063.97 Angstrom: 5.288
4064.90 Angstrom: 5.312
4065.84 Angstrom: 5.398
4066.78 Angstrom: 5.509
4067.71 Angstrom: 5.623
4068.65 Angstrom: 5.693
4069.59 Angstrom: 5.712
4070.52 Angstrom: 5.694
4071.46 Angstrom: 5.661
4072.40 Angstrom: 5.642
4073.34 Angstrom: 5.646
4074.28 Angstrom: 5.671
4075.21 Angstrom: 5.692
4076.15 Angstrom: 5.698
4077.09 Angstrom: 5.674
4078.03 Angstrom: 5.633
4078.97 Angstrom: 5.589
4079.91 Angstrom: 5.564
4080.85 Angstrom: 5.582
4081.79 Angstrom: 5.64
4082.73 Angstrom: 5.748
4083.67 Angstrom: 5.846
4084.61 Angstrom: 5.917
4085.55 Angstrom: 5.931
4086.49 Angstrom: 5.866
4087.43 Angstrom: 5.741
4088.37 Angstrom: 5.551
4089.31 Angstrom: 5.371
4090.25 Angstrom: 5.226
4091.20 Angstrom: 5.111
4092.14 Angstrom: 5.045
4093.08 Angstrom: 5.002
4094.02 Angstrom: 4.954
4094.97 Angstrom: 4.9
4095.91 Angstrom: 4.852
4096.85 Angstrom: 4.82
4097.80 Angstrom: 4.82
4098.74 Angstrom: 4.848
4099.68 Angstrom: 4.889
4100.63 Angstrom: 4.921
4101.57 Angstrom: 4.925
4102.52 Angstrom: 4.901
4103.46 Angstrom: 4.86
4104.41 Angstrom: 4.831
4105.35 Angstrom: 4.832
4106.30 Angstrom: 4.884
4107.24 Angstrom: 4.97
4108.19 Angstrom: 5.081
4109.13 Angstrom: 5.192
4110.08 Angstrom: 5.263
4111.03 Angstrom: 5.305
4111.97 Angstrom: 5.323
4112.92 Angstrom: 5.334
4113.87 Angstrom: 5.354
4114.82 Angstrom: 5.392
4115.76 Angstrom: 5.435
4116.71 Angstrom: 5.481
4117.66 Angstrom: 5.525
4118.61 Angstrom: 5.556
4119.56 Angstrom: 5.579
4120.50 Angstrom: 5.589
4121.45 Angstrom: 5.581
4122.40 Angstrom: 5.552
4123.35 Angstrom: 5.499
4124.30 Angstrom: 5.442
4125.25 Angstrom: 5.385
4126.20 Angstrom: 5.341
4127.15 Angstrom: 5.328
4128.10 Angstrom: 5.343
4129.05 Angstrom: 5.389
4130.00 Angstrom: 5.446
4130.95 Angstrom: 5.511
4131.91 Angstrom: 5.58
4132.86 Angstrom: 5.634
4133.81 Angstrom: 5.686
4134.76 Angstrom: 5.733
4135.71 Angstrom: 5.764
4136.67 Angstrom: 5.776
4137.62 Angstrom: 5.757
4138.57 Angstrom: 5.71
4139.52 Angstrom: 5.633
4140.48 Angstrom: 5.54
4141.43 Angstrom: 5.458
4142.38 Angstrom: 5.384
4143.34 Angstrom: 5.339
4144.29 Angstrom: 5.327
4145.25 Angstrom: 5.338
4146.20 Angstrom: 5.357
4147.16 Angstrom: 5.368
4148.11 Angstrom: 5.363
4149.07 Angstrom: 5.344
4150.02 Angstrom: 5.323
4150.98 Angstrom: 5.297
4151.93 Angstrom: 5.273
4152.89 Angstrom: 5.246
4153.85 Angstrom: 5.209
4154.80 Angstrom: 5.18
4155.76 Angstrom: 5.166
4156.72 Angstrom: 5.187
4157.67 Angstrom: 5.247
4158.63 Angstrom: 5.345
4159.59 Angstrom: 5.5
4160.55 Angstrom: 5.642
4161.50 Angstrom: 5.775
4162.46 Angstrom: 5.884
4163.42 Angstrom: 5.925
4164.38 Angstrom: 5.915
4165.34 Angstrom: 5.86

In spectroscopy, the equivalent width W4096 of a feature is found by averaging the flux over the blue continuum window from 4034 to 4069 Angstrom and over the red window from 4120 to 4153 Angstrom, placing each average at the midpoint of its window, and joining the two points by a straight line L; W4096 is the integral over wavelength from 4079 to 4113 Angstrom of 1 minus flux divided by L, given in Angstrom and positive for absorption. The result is 1.8 Angstrom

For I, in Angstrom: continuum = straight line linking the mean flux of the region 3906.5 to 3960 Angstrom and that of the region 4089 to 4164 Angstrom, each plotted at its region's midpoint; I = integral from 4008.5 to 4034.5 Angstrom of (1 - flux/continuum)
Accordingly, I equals -3.85 Angstrom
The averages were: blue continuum 4.48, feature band 5.58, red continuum 5.32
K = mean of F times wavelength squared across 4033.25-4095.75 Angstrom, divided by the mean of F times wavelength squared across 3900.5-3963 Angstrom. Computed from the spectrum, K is 1.3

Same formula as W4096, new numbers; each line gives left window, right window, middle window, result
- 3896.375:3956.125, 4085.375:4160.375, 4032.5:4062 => -3.40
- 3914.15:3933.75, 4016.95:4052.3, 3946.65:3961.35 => -0.41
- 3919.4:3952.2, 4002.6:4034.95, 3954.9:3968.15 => 1.56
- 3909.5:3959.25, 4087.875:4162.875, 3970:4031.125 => -4.37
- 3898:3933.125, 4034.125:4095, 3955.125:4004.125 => 5.55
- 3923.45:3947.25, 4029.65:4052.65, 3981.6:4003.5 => -2.65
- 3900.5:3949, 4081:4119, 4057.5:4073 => -1.64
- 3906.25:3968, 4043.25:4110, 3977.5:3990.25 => -0.62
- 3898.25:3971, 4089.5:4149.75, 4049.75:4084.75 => -4.18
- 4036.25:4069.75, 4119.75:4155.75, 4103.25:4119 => 0.77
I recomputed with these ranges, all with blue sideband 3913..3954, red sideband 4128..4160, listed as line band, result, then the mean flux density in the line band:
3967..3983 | 3.20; 3.67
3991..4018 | -4.34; 5.5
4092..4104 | 0.70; 4.9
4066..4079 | -1.47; 5.65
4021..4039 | -2.55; 5.55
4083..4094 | -0.72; 5.49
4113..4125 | -0.41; 5.49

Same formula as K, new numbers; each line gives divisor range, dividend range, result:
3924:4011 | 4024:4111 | 1.28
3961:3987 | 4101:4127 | 1.46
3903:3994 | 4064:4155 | 1.33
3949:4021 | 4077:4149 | 1.19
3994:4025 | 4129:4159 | 1.05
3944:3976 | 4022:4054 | 1.38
